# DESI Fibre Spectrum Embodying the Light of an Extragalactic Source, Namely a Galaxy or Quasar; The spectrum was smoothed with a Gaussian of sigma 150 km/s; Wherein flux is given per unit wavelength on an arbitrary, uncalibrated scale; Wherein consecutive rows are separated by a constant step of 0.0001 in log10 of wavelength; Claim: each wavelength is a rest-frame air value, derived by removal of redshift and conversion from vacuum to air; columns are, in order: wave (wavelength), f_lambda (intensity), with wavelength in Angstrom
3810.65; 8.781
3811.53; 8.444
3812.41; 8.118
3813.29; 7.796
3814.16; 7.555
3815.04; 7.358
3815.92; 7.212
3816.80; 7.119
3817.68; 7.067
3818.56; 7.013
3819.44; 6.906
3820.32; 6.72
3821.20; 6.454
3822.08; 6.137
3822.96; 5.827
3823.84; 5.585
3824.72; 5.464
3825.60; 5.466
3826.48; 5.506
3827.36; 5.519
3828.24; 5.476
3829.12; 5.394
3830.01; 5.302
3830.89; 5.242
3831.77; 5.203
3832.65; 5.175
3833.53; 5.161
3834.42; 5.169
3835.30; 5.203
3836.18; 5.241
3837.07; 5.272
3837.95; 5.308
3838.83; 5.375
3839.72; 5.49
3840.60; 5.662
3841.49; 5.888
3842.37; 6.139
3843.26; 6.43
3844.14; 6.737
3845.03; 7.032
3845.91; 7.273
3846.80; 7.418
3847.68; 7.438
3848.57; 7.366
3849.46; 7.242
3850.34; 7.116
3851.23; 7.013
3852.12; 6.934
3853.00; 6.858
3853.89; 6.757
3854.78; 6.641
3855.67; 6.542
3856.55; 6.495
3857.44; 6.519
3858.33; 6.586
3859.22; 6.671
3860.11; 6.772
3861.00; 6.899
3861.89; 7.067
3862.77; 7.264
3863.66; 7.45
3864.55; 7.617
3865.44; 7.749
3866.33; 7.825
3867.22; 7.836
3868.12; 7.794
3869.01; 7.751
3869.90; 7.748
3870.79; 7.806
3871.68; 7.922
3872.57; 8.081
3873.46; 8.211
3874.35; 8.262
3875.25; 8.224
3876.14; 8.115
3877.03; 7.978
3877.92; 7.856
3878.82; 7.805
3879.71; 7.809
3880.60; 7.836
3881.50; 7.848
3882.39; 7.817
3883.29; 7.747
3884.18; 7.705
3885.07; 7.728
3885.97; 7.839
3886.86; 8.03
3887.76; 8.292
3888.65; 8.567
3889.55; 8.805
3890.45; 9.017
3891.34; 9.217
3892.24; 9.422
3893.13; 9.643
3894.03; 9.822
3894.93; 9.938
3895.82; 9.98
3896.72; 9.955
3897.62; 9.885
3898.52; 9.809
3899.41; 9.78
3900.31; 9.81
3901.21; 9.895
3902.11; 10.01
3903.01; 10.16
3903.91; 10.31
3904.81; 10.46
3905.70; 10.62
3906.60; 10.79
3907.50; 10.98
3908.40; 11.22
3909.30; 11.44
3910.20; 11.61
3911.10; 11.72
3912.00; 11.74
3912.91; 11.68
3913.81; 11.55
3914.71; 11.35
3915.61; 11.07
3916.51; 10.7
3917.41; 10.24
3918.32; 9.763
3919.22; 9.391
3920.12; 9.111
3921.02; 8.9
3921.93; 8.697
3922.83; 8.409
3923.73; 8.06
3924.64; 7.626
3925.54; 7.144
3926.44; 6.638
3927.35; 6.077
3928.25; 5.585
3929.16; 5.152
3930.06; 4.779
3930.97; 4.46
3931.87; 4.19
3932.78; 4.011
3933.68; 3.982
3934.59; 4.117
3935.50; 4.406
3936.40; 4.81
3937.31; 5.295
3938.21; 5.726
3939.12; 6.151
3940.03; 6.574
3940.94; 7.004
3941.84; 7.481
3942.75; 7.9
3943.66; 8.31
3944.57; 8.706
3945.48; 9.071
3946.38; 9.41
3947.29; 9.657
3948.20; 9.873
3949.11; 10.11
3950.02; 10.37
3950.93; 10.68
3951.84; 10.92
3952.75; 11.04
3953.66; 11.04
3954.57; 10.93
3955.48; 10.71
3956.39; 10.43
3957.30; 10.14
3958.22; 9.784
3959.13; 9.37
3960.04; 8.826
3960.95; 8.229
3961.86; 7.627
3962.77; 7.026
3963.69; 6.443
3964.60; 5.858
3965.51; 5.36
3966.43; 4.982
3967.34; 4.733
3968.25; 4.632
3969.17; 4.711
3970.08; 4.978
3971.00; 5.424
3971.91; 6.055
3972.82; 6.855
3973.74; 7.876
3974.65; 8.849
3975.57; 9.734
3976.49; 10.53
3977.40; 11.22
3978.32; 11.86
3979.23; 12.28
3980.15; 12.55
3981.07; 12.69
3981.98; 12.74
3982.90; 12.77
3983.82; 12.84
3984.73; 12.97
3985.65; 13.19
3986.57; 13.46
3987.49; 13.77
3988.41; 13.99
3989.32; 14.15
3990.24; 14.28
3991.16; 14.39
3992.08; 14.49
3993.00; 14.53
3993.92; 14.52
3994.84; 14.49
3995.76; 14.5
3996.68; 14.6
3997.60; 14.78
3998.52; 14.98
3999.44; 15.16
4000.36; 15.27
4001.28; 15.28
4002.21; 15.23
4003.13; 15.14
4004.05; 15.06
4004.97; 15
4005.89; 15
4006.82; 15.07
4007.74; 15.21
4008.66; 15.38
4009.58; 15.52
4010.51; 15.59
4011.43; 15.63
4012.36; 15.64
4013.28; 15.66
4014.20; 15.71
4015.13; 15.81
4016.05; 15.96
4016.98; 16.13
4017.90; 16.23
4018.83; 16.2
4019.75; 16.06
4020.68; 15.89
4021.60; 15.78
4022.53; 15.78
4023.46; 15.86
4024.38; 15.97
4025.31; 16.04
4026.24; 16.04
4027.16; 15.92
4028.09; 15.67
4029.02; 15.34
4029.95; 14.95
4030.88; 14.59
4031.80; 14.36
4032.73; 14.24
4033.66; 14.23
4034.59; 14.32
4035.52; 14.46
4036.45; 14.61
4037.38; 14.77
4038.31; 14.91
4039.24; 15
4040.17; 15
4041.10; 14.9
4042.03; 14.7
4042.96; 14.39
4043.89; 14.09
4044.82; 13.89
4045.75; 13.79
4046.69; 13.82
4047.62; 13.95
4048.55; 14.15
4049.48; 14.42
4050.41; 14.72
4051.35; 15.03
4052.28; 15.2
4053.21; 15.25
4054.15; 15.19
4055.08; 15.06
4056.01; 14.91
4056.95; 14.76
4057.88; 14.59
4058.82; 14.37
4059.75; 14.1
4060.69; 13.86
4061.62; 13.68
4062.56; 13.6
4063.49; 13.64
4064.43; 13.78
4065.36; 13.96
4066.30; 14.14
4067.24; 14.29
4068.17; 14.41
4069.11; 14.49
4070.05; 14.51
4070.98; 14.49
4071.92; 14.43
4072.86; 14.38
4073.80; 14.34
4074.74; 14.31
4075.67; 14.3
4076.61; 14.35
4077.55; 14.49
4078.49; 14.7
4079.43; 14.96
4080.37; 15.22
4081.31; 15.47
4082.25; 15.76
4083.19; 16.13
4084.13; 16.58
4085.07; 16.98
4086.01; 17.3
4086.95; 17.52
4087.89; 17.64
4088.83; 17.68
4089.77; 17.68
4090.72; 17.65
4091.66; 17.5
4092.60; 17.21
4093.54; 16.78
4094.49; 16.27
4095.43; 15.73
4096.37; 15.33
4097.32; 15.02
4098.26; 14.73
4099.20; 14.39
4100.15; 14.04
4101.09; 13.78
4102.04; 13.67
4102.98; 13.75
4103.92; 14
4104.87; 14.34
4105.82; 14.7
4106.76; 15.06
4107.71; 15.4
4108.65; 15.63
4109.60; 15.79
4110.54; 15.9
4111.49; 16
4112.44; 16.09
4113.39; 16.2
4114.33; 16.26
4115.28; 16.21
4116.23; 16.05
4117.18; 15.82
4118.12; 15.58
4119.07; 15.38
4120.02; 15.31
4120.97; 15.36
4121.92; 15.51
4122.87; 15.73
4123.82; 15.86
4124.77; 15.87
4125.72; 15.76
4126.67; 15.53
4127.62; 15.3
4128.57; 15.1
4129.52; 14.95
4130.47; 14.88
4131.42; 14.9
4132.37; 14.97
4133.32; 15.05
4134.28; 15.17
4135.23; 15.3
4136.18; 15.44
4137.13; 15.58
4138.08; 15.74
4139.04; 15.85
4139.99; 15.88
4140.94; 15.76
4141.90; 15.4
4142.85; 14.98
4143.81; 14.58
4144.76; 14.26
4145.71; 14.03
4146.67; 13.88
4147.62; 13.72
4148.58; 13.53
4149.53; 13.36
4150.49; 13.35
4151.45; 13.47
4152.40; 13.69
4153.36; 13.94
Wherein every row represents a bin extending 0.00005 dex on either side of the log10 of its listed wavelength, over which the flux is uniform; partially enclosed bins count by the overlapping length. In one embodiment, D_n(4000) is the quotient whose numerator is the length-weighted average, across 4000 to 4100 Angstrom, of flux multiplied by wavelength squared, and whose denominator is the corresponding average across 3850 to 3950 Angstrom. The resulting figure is 1.99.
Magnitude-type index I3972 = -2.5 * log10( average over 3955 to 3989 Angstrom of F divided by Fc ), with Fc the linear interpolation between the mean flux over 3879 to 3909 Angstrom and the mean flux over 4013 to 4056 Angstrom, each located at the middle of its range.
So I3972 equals 0.32 mag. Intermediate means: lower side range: 9.3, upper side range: 15.1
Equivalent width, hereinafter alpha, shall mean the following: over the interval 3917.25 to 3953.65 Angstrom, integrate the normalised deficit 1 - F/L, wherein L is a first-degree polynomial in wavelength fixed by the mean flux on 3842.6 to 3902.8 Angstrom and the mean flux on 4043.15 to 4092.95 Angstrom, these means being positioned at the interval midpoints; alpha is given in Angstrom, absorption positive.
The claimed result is 9.7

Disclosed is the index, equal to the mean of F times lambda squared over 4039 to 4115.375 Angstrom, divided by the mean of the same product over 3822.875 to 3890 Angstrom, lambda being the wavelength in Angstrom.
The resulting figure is 2.44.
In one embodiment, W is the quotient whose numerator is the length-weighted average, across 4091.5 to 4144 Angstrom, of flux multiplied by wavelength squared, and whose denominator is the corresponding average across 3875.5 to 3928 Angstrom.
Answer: 1.84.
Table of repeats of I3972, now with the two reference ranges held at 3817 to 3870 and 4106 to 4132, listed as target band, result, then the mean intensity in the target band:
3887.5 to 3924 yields -0.18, 10.1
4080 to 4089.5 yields -0.15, 16.7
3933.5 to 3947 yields 0.40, 6.69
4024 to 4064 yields -0.12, 14.7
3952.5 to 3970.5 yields 0.30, 7.81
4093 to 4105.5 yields 0.01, 14.8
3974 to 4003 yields -0.19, 13.4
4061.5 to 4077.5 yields -0.02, 14.2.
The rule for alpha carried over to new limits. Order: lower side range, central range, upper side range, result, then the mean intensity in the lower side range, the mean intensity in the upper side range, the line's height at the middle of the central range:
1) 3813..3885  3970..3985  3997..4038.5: 3.52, 6.8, 15.3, 13.3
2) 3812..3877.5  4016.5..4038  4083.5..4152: -4.87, 6.71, 15.4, 12.5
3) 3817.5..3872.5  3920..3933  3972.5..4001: 4.60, 6.49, 13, 10.2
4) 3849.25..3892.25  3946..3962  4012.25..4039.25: 2.44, 7.64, 15.4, 11.8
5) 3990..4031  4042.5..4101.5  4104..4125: 1.75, 15.4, 15.6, 15.5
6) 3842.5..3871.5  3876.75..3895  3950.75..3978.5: -2.34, 7.14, 8.22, 7.43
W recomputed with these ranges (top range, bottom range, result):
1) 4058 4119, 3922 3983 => 2.06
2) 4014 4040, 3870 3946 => 1.94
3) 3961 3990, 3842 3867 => 1.44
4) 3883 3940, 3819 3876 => 1.34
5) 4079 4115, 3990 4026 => 1.08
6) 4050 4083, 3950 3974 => 1.94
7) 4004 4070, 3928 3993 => 1.75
